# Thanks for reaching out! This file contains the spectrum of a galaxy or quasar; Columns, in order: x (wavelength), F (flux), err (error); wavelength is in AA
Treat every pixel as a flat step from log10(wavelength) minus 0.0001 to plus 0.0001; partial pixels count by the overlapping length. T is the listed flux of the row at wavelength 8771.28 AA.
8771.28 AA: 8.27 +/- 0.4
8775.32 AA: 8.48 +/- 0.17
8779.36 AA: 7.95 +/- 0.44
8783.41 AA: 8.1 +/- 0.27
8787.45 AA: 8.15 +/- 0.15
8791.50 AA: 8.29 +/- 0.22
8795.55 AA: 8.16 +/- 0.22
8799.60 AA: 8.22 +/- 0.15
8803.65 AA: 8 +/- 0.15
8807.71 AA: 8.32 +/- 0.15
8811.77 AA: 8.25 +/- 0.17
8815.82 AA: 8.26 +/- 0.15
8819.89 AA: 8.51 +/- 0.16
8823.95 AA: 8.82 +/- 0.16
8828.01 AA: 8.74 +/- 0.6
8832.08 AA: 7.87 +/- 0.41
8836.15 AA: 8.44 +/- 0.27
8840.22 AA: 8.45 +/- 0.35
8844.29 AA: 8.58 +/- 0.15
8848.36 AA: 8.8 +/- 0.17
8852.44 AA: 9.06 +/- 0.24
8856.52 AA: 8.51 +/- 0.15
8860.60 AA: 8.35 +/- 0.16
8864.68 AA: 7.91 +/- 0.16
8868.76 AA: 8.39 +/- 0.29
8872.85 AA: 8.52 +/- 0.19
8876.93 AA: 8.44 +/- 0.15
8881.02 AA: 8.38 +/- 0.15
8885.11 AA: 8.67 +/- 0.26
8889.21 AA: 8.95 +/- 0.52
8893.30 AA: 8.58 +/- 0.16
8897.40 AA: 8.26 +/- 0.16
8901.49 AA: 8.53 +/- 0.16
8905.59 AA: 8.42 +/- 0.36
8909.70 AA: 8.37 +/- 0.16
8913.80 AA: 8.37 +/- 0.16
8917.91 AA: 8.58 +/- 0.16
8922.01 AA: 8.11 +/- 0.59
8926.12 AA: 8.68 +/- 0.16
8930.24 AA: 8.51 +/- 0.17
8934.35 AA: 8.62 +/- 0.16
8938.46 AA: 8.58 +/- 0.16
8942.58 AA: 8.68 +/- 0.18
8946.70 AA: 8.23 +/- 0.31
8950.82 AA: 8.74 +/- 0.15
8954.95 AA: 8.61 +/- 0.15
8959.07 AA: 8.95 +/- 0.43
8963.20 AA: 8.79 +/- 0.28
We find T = 8.27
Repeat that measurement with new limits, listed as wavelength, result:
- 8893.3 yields 8.58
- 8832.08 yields 7.87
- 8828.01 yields 8.74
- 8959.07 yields 8.95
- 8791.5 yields 8.29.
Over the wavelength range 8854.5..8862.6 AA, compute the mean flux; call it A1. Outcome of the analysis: 8.43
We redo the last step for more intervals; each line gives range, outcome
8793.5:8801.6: 8.19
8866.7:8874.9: 8.46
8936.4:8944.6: 8.63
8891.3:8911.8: 8.43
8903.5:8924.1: 8.37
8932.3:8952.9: 8.57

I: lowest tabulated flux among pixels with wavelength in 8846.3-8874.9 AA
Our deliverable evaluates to 7.91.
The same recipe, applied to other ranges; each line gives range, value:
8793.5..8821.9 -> 8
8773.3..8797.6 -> 7.95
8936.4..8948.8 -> 8.23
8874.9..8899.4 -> 8.26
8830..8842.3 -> 7.87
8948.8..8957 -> 8.61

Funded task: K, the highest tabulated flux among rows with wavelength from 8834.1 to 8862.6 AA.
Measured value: 9.06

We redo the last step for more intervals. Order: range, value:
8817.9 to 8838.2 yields 8.82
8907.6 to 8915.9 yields 8.37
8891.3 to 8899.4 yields 8.58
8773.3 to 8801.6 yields 8.48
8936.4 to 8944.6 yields 8.68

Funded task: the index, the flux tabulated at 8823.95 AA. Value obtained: 8.82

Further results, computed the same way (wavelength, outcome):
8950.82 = 8.74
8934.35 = 8.62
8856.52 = 8.51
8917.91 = 8.58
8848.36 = 8.8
